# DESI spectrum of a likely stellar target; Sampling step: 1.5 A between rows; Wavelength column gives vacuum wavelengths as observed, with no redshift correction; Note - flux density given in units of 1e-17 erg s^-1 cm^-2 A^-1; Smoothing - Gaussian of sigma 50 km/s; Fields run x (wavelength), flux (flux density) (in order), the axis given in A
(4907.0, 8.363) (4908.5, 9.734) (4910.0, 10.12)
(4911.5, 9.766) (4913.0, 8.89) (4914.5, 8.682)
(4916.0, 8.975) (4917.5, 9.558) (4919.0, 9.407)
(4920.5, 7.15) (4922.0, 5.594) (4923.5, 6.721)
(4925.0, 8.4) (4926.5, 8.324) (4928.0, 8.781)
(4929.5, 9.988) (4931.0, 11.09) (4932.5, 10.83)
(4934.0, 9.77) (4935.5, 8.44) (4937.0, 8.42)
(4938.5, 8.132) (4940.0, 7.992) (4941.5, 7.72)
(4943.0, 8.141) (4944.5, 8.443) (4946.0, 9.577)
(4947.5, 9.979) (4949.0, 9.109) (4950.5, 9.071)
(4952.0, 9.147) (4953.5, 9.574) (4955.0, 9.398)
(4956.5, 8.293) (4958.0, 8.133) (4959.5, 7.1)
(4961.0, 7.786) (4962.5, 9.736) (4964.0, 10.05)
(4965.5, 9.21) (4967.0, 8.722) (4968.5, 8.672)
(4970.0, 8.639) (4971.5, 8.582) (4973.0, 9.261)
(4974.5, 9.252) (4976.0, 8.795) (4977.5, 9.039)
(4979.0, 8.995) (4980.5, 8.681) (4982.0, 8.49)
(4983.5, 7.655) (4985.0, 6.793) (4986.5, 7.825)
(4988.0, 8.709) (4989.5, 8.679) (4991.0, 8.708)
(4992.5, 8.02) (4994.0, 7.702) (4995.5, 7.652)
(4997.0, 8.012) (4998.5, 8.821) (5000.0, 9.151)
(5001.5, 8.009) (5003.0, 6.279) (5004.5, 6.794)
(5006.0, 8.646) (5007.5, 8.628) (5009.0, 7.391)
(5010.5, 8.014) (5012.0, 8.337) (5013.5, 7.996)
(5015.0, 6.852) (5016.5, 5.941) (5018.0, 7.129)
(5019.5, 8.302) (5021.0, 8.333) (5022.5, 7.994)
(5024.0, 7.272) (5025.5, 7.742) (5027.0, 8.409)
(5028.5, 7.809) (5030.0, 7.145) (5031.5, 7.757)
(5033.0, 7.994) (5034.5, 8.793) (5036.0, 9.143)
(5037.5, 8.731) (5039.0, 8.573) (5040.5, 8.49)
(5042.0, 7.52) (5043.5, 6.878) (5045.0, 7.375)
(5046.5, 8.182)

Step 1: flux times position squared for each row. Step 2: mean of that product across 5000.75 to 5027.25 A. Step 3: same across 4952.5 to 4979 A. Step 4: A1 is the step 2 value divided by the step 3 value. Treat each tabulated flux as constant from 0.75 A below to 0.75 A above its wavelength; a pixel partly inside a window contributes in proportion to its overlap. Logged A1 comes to 0.88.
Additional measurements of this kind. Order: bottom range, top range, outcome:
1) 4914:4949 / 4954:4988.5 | 1.00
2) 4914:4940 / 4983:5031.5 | 0.93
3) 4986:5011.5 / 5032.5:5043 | 1.06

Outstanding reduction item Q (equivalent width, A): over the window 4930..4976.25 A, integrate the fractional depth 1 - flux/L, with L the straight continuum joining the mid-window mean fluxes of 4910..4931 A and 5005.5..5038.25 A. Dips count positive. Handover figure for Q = -2.98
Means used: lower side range 8.63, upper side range 7.92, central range 8.94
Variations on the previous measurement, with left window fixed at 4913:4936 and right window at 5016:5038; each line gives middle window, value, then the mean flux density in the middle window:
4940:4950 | -0.19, 8.77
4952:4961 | 0.02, 8.49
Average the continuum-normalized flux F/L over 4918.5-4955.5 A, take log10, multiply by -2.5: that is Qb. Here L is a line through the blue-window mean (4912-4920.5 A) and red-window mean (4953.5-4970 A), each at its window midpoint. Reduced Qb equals 0.012 mag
